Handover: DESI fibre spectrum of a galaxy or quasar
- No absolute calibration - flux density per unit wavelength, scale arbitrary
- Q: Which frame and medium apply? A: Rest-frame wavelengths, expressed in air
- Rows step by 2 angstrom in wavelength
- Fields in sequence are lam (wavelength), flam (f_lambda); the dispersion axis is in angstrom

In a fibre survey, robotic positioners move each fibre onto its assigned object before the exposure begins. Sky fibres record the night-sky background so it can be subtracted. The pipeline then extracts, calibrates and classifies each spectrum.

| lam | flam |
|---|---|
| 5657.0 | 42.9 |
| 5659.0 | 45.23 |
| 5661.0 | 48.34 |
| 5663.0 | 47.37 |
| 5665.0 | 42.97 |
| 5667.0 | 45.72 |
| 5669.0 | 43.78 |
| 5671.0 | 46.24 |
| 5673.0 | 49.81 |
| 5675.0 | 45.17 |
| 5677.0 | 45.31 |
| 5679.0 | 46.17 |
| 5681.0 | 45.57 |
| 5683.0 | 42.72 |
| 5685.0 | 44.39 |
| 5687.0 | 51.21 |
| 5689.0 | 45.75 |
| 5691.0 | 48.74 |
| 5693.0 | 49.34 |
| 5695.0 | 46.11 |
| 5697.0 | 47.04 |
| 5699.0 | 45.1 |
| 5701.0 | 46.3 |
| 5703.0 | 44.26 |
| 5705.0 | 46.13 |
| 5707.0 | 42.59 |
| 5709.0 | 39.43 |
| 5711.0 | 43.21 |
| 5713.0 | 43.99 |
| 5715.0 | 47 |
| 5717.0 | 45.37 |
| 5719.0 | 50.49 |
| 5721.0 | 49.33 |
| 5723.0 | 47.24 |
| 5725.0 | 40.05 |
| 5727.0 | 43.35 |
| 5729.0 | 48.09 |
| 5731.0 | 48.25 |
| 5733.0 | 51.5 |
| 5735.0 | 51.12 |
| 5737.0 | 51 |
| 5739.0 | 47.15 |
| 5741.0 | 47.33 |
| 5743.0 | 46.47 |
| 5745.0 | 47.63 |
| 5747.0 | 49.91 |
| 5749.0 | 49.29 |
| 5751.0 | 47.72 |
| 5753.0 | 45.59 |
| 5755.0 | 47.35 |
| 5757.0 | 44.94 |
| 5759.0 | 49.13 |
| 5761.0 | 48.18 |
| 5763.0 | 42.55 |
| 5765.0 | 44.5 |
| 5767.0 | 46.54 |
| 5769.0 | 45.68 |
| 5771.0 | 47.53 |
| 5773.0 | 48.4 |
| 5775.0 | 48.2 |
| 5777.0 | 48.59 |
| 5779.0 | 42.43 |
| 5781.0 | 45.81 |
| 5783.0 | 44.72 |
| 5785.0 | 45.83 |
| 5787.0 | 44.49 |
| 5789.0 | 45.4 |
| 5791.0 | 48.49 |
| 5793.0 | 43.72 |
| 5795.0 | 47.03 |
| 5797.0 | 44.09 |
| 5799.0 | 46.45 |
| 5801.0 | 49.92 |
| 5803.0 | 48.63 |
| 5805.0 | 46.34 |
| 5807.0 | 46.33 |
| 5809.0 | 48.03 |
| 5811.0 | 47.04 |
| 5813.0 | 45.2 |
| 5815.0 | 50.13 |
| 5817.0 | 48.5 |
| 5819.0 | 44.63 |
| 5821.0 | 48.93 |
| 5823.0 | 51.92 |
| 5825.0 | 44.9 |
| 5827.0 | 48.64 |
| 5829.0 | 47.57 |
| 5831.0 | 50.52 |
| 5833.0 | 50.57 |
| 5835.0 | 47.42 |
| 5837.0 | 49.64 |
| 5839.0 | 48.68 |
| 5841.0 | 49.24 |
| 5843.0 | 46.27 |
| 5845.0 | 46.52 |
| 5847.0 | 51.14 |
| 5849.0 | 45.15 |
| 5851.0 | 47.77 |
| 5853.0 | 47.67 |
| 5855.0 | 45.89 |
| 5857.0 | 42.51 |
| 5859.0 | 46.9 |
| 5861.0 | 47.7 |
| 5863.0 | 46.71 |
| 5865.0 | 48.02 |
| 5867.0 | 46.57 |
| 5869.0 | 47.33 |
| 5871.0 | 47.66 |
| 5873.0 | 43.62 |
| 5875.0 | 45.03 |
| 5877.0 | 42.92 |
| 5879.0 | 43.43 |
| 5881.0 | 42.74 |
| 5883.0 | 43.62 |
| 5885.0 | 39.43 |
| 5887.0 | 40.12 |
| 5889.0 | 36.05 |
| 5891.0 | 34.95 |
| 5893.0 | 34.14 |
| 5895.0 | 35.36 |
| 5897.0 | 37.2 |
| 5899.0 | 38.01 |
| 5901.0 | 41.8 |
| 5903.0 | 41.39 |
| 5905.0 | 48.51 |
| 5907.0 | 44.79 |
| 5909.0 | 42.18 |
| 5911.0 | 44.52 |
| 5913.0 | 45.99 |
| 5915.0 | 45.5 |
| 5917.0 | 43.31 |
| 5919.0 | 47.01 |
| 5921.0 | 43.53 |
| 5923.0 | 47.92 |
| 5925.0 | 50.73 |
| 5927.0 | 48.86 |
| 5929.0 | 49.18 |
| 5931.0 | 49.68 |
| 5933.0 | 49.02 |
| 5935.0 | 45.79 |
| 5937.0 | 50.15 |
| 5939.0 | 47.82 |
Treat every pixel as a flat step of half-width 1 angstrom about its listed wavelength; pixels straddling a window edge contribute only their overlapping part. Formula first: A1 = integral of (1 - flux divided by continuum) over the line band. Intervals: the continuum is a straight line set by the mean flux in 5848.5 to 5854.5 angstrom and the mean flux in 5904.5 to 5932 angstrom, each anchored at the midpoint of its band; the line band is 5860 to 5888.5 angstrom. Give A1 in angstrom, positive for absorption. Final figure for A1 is 1.40 angstrom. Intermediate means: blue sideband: 46.9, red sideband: 46.5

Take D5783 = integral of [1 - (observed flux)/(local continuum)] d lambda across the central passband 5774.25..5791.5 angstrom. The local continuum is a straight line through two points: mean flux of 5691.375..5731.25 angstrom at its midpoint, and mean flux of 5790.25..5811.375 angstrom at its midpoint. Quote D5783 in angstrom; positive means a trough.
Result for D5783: 0.28 angstrom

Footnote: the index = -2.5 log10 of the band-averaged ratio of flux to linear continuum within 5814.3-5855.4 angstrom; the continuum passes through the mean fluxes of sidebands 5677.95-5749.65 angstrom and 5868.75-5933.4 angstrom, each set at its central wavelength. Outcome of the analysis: -0.09 mag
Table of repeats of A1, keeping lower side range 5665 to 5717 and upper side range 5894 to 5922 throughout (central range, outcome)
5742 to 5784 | -1.94 angstrom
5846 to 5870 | -1.94 angstrom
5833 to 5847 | -1.51 angstrom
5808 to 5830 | -1.92 angstrom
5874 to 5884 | -0.09 angstrom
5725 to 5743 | -1.14 angstrom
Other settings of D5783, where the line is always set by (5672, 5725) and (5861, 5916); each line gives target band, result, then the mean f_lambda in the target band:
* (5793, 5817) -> -1.7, 47.1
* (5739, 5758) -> -1.0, 47.3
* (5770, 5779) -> -0.6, 47.5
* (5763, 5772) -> -0.2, 45.7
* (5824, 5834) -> -1.1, 48.4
